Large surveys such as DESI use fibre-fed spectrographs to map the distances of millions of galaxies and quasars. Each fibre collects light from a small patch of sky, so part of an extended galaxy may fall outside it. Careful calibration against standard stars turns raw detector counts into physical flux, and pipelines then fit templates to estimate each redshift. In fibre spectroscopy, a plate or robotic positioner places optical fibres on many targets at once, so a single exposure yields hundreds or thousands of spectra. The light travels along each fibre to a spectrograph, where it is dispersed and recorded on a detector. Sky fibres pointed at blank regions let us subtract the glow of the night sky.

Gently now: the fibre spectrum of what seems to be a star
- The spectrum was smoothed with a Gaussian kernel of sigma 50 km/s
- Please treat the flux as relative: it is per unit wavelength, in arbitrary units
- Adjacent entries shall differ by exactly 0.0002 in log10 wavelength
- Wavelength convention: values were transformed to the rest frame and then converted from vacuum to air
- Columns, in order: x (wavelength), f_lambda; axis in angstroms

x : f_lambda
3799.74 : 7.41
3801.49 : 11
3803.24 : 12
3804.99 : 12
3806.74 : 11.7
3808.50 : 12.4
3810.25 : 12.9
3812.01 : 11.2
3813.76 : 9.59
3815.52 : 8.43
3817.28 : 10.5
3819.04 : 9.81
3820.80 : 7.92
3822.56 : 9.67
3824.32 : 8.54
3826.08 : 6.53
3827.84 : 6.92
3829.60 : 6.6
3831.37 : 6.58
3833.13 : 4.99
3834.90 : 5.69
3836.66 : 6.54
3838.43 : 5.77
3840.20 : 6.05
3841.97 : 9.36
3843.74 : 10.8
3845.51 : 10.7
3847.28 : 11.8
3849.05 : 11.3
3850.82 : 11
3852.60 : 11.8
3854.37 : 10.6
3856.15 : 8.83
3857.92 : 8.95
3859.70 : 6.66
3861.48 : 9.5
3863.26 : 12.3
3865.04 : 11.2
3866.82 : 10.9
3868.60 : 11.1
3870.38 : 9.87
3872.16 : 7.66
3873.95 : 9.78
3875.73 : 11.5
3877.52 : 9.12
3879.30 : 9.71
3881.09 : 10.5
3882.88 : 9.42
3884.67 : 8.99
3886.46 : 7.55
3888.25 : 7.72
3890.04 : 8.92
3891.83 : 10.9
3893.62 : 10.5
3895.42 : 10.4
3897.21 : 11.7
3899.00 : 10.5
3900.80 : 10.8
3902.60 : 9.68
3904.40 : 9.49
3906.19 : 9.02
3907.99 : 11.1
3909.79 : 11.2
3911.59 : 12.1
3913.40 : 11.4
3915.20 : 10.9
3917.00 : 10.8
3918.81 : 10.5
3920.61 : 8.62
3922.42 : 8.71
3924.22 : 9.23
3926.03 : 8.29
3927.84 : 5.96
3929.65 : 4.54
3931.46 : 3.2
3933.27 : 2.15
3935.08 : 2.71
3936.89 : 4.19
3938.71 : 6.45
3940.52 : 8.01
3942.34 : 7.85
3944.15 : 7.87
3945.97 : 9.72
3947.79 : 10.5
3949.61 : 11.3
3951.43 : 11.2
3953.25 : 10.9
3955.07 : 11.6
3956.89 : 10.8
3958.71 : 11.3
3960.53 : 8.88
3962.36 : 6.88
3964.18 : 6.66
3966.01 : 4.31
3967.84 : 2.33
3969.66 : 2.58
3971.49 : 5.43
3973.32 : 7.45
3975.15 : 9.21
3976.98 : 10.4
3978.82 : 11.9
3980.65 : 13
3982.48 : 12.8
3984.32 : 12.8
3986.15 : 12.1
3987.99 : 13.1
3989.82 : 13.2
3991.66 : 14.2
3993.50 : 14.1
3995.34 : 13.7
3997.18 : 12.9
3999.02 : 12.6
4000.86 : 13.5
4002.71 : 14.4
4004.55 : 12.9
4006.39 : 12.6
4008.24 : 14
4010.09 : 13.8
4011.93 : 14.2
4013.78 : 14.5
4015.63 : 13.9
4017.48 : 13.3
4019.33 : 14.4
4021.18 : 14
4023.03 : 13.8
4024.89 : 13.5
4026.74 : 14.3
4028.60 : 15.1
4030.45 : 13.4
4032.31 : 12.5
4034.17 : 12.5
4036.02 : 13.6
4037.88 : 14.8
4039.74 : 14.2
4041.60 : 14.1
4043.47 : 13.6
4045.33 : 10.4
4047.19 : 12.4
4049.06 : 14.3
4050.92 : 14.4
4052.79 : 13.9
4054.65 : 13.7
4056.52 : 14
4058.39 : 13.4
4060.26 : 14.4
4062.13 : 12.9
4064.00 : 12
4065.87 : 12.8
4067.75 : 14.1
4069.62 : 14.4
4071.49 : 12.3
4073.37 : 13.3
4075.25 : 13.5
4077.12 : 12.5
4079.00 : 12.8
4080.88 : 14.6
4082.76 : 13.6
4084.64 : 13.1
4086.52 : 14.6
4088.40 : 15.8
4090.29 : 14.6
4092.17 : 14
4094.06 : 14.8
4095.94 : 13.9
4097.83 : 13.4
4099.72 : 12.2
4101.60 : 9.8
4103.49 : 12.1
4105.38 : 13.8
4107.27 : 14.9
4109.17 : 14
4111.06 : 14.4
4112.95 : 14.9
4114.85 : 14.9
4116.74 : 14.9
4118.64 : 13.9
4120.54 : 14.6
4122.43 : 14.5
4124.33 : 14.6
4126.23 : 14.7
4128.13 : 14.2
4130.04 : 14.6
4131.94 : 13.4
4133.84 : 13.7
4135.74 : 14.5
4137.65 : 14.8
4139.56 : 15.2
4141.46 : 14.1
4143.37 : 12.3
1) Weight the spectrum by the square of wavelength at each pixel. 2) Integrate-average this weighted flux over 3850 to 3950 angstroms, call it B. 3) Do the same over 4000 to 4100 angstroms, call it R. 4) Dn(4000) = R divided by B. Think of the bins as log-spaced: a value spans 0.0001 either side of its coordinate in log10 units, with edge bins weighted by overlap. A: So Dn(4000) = 1.61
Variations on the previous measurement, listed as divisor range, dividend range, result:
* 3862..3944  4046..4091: 1.64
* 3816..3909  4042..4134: 1.65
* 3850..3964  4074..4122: 1.64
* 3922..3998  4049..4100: 1.62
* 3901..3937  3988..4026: 1.72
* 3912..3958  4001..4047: 1.71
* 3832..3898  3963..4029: 1.34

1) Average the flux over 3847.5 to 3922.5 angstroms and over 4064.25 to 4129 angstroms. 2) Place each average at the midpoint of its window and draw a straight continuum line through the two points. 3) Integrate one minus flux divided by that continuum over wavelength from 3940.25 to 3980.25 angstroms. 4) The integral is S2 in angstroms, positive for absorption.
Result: 9.96 angstroms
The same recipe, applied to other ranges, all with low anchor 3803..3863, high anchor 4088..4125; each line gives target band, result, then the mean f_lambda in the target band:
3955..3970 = 5.6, 7.2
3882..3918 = 0.8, 10.2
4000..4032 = -3.7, 13.8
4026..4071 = -2.0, 13.5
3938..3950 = 2.6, 8.75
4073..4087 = 0.0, 13.5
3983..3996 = -1.5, 13.3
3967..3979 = 5.0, 6.78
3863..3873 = -0.6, 10.4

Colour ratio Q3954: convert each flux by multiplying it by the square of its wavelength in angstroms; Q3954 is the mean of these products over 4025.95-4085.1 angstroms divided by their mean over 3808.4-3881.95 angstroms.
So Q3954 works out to 1.6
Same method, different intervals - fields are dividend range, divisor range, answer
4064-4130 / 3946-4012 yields 1.34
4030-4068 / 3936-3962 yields 1.52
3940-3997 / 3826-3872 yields 1.18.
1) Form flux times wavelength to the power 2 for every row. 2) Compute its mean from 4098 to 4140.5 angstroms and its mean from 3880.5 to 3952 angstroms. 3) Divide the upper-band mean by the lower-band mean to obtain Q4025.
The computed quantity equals 1.76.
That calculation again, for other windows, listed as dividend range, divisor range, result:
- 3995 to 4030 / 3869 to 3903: 1.50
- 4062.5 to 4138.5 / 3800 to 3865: 1.69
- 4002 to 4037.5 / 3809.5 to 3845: 1.84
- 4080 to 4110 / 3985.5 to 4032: 1.05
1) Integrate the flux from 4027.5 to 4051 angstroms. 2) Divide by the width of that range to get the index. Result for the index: 13.5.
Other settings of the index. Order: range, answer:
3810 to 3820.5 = 10.1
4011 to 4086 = 13.6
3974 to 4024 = 13.1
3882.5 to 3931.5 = 9.47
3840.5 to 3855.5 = 10.7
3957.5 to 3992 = 9.34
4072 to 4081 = 13.2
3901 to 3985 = 8.61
